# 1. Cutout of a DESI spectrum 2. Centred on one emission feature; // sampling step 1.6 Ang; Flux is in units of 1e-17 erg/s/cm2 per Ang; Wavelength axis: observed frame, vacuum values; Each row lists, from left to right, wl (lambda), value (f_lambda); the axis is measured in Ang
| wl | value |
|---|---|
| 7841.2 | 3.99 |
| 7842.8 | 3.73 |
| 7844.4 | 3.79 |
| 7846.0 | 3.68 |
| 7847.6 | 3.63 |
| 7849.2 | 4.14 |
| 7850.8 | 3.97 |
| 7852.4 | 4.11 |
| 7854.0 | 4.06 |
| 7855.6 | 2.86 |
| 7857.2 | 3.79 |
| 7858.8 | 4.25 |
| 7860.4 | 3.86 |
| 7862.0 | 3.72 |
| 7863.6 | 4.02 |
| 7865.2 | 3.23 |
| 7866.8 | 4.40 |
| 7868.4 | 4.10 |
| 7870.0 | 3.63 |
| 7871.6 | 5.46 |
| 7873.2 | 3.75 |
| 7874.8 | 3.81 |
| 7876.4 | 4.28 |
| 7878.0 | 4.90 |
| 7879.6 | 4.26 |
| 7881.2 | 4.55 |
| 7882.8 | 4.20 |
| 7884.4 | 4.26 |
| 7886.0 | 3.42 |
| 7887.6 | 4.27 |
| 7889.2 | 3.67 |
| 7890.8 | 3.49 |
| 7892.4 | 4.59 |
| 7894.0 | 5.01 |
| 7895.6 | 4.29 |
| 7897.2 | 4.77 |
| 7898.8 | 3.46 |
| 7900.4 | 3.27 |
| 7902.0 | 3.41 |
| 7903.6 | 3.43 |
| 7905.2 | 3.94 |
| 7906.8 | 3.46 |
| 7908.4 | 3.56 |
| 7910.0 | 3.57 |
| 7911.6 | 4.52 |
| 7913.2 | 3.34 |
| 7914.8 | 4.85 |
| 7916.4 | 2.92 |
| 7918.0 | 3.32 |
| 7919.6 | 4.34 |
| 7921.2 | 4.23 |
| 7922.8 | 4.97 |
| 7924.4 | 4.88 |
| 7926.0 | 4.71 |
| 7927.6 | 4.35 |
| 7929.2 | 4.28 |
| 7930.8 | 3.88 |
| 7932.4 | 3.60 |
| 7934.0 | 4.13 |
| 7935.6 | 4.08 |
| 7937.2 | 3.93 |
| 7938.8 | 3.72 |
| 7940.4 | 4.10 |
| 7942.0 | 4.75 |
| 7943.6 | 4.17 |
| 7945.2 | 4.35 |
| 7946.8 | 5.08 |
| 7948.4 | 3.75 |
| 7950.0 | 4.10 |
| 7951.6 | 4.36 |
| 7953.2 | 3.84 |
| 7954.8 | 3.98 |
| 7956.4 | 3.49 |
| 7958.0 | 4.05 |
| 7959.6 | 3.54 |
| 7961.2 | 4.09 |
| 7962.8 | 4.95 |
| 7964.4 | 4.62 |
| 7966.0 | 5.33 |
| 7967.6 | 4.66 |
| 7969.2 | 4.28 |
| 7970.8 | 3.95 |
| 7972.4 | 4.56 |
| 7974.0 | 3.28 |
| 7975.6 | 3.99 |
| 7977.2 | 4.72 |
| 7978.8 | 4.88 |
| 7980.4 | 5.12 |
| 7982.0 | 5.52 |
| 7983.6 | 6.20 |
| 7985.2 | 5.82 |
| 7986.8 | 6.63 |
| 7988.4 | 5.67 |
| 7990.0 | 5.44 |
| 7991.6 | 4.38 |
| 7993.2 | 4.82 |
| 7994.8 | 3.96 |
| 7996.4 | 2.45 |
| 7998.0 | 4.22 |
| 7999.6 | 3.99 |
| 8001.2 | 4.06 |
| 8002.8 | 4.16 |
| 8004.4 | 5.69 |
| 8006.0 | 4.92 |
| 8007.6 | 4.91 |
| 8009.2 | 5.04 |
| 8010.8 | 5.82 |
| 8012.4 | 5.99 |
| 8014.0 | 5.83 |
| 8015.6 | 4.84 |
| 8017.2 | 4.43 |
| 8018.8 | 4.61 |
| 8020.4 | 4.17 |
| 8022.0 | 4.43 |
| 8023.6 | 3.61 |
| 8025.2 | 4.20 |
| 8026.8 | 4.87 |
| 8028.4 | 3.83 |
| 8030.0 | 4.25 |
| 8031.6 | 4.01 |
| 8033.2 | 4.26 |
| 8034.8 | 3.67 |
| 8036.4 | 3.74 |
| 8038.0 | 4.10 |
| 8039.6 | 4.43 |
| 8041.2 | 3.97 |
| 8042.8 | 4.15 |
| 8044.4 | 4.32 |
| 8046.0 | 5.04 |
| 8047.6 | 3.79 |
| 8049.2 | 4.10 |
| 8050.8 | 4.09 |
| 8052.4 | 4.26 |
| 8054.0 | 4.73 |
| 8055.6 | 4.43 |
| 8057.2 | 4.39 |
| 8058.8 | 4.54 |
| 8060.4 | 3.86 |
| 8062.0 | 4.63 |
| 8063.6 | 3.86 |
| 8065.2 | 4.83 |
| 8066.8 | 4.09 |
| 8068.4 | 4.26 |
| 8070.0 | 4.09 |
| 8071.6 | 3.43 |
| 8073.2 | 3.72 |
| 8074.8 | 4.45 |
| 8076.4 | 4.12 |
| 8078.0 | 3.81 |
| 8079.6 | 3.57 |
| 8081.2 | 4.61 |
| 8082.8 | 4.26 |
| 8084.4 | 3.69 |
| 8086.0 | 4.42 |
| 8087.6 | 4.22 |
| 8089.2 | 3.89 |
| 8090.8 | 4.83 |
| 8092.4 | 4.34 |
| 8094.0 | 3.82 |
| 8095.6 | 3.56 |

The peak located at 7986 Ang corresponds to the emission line H-alpha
